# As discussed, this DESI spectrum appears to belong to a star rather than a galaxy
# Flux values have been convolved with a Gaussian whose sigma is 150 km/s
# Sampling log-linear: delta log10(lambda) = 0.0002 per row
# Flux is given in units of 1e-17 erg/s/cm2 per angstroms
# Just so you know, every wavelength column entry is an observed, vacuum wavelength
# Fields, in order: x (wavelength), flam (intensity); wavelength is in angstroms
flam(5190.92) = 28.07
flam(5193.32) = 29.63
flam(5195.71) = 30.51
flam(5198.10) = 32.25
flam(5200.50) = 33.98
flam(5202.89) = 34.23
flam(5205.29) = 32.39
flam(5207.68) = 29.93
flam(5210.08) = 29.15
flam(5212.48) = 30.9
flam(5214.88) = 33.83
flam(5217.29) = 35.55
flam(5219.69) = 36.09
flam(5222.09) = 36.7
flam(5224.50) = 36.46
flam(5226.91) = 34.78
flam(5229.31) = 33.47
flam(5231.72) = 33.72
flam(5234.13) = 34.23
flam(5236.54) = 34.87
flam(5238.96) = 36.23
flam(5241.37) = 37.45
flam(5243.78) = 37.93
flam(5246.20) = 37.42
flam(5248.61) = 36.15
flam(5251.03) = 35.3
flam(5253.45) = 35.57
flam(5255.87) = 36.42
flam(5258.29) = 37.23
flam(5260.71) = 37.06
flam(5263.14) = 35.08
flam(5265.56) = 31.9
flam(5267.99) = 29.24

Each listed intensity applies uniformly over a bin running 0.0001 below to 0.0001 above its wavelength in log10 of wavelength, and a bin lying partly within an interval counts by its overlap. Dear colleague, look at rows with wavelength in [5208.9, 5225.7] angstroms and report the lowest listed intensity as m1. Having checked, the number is 29.15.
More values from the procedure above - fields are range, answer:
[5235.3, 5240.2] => 34.87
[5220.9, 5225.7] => 36.46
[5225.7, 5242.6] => 33.47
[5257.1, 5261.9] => 37.06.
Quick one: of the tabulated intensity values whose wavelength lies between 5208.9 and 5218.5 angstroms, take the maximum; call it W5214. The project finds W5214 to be 35.55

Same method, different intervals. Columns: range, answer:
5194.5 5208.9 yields 34.23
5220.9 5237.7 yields 36.7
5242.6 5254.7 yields 37.93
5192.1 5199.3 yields 32.25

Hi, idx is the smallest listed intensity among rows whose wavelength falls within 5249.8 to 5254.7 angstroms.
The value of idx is 35.3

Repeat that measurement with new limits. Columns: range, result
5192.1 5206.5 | 29.63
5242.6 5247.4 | 37.42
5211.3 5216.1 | 30.9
